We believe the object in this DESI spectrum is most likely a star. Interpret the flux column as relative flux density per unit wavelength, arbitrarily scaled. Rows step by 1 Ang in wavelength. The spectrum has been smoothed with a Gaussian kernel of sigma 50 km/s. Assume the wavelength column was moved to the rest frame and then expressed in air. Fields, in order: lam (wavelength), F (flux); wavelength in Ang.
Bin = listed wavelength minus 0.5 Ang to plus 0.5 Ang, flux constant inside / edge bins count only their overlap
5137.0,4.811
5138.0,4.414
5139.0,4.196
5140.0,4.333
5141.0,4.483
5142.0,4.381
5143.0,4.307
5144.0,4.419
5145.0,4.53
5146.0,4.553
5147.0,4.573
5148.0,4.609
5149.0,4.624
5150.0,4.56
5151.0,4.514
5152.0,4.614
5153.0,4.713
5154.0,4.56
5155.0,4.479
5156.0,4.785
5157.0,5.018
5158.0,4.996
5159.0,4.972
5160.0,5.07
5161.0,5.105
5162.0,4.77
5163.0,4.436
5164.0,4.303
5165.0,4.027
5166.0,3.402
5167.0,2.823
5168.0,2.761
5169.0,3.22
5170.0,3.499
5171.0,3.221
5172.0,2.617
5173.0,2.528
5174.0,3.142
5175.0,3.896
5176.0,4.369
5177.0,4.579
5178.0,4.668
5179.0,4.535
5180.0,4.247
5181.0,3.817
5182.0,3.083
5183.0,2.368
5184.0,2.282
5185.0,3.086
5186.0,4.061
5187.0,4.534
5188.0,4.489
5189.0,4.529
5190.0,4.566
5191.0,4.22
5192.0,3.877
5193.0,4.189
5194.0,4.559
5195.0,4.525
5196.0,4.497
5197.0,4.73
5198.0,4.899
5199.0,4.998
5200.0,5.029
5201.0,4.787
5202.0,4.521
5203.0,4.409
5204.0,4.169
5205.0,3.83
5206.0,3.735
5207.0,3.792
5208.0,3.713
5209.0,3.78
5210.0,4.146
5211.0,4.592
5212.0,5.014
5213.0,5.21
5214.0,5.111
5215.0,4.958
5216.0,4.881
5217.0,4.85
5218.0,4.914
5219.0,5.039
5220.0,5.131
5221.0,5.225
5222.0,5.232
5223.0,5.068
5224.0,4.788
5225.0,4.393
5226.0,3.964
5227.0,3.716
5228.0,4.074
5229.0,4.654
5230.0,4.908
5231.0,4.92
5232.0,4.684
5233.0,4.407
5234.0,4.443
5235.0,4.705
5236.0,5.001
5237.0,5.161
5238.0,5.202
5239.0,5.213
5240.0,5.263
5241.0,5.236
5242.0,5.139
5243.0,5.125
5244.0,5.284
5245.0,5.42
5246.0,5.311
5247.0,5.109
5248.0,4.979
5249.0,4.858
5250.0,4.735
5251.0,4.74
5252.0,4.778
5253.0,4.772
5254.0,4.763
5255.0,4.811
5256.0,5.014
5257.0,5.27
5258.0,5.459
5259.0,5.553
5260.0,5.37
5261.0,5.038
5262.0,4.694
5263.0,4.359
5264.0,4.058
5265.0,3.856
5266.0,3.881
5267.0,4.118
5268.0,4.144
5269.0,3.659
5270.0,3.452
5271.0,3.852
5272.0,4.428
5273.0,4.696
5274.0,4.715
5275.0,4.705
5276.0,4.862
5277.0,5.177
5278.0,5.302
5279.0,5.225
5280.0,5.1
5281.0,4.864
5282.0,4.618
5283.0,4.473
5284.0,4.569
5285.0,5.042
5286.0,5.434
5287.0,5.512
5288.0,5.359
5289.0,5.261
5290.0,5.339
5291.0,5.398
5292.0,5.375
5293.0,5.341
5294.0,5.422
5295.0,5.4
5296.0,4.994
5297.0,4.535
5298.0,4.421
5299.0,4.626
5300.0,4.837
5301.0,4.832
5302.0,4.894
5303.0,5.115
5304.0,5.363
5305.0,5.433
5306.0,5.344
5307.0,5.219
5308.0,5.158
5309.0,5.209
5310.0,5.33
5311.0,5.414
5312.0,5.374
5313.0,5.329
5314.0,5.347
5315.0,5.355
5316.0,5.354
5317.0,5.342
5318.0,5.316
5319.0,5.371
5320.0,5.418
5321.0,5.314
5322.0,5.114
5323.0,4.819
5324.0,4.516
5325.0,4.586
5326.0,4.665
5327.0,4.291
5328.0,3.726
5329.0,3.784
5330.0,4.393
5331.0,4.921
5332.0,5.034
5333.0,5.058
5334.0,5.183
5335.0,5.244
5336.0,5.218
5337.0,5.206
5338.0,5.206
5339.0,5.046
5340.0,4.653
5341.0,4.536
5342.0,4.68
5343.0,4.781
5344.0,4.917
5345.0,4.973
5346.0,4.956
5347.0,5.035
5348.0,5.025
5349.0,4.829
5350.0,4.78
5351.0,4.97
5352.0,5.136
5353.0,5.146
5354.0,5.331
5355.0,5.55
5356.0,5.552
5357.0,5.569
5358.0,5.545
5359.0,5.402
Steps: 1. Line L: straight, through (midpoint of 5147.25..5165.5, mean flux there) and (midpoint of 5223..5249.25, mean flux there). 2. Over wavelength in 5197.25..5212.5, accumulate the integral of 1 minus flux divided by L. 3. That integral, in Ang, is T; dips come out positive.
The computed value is 1.3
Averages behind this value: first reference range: 4.67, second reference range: 4.85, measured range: 4.37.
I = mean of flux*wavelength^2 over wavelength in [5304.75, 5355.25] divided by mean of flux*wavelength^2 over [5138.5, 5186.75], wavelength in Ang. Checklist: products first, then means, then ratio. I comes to 1.31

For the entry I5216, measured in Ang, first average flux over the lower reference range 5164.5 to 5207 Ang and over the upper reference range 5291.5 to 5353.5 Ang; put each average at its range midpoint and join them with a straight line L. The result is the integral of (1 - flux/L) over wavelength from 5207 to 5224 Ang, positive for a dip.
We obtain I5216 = -2.5 Ang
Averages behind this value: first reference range 3.93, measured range 4.77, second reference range 5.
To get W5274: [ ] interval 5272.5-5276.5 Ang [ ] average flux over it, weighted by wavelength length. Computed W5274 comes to 4.74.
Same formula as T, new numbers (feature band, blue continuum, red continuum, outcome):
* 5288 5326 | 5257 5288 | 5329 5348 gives -2.70 Ang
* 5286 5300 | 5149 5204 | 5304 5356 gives -0.97 Ang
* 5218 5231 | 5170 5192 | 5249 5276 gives -1.57 Ang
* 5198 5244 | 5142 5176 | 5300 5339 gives -1.90 Ang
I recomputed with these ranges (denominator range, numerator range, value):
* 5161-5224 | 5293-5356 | 1.25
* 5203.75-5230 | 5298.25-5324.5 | 1.18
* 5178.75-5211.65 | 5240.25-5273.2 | 1.17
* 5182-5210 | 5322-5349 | 1.22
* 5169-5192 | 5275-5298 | 1.42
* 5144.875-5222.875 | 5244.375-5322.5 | 1.20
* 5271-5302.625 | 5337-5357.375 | 1.04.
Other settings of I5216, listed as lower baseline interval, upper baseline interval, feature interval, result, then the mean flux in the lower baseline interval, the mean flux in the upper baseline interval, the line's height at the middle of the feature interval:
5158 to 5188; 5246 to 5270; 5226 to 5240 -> -0.8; 3.81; 4.68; 4.43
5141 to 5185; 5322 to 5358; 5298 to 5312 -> -1.1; 4.09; 4.91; 4.74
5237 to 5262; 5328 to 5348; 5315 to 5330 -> 0.2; 5.09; 4.86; 4.9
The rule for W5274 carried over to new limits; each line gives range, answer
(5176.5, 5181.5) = 4.37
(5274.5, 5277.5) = 4.91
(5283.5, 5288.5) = 5.18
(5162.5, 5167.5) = 3.8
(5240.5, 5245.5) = 5.24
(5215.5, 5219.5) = 4.92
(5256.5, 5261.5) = 5.34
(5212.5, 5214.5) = 5.16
